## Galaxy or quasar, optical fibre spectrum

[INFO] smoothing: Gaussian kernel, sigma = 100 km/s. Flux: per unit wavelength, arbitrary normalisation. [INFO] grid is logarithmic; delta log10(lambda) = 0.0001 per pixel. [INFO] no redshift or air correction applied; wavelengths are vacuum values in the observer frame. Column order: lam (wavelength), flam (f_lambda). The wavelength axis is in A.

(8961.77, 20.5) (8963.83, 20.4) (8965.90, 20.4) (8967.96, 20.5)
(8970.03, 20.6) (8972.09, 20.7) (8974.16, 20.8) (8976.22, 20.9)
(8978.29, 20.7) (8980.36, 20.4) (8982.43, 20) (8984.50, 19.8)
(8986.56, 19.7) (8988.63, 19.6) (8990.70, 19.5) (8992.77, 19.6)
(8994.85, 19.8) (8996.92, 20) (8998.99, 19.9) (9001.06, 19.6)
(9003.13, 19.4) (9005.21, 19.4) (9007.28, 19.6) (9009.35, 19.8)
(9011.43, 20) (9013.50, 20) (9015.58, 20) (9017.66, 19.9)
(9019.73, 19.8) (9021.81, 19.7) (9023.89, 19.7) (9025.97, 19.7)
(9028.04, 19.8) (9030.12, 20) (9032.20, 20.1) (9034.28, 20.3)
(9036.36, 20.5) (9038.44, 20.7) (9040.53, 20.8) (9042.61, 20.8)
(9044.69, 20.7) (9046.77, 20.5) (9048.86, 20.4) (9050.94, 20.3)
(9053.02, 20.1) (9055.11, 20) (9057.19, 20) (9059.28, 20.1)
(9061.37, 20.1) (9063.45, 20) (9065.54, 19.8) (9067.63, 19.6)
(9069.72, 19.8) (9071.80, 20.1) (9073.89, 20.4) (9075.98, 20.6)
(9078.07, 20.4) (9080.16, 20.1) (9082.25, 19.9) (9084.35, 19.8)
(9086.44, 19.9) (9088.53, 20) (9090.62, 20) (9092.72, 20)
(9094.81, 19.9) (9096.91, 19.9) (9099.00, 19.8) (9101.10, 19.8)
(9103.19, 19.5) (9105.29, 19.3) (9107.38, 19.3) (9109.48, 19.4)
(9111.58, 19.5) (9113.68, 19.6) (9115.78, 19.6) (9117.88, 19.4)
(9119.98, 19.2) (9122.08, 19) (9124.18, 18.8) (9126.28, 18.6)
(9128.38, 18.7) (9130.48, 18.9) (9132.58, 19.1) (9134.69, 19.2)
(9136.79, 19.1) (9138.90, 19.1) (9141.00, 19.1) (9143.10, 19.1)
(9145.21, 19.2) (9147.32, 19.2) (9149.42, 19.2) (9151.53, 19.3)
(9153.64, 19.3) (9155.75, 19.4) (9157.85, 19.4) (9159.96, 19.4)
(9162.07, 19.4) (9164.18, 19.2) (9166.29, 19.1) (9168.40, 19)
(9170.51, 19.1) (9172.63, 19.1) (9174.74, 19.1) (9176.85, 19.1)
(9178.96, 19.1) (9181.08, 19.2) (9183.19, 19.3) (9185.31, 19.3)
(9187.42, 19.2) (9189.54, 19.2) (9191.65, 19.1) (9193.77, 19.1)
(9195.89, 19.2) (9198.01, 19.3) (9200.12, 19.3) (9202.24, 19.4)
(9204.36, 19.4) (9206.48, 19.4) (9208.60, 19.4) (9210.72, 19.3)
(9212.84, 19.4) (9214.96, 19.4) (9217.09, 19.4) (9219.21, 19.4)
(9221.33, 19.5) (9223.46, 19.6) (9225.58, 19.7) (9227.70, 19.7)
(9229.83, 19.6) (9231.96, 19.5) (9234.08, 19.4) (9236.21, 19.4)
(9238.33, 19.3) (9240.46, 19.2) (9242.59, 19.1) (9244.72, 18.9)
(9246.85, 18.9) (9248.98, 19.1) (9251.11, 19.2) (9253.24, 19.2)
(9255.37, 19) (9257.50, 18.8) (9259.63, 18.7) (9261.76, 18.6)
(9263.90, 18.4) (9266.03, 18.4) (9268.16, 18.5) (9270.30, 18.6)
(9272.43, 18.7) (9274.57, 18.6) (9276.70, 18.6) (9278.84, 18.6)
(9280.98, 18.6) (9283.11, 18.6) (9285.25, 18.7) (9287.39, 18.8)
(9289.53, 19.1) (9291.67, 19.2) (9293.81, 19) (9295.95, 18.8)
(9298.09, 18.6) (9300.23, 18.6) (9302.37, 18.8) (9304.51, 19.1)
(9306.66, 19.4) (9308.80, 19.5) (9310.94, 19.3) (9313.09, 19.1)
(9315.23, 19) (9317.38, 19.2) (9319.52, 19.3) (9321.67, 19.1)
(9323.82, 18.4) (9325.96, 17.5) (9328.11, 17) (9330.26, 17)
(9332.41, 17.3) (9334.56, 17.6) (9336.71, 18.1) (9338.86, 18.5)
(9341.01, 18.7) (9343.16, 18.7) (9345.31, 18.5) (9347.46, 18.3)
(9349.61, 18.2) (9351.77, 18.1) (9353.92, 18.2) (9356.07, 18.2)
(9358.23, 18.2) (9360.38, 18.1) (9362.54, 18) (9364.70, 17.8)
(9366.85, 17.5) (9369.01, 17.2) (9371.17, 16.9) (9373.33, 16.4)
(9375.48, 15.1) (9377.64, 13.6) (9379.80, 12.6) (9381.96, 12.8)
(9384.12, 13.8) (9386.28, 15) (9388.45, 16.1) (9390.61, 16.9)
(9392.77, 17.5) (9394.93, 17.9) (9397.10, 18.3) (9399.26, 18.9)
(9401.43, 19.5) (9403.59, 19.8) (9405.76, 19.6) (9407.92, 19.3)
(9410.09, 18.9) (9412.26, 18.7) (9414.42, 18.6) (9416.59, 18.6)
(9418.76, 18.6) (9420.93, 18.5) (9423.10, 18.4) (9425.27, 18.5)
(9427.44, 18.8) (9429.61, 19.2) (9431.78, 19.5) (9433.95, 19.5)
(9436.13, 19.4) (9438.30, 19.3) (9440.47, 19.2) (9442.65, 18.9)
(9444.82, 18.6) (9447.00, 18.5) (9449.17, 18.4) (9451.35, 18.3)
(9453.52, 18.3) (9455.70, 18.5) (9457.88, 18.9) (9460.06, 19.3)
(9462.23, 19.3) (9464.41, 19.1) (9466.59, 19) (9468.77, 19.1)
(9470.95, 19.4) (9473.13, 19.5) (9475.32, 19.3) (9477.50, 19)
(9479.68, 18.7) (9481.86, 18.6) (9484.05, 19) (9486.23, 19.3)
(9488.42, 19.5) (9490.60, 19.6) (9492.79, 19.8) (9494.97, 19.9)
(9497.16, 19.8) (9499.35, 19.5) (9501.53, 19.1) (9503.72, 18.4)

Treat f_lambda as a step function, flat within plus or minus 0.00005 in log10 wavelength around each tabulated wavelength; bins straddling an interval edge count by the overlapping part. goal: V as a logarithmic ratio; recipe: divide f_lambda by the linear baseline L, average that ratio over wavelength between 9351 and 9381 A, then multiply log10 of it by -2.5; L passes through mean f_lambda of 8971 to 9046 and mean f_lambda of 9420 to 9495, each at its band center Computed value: 0.15 mag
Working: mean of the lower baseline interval 20.1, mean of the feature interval 16.8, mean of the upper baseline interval 19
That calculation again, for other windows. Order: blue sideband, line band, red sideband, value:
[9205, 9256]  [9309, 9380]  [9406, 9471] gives 0.08 mag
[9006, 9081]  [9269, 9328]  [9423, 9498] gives 0.04 mag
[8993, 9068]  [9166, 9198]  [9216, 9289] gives 0.01 mag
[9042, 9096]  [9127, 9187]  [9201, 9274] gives 0.03 mag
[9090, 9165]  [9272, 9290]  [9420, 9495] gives 0.03 mag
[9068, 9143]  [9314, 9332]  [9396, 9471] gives 0.05 mag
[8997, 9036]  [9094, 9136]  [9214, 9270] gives 0.01 mag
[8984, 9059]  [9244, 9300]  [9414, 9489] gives 0.03 mag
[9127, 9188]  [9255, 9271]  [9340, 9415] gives -0.02 mag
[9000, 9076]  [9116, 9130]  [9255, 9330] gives 0.03 mag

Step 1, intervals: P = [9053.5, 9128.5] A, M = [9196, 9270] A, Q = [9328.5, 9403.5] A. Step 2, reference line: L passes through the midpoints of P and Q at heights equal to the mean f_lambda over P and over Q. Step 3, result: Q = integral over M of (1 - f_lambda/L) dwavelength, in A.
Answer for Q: -3.1 A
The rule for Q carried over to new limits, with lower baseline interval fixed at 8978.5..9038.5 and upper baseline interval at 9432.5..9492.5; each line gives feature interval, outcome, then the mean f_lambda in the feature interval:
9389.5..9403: 0.7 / 18.2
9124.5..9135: 0.4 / 18.9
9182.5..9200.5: 0.3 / 19.2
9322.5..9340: 1.4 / 17.7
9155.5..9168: 0.2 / 19.3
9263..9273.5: 0.5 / 18.5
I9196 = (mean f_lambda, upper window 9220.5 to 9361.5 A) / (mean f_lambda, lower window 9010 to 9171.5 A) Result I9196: 0.95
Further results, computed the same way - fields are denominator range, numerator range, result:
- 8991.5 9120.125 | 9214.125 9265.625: 0.96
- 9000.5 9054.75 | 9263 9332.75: 0.93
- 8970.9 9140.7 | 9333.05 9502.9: 0.92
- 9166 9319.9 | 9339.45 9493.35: 0.95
